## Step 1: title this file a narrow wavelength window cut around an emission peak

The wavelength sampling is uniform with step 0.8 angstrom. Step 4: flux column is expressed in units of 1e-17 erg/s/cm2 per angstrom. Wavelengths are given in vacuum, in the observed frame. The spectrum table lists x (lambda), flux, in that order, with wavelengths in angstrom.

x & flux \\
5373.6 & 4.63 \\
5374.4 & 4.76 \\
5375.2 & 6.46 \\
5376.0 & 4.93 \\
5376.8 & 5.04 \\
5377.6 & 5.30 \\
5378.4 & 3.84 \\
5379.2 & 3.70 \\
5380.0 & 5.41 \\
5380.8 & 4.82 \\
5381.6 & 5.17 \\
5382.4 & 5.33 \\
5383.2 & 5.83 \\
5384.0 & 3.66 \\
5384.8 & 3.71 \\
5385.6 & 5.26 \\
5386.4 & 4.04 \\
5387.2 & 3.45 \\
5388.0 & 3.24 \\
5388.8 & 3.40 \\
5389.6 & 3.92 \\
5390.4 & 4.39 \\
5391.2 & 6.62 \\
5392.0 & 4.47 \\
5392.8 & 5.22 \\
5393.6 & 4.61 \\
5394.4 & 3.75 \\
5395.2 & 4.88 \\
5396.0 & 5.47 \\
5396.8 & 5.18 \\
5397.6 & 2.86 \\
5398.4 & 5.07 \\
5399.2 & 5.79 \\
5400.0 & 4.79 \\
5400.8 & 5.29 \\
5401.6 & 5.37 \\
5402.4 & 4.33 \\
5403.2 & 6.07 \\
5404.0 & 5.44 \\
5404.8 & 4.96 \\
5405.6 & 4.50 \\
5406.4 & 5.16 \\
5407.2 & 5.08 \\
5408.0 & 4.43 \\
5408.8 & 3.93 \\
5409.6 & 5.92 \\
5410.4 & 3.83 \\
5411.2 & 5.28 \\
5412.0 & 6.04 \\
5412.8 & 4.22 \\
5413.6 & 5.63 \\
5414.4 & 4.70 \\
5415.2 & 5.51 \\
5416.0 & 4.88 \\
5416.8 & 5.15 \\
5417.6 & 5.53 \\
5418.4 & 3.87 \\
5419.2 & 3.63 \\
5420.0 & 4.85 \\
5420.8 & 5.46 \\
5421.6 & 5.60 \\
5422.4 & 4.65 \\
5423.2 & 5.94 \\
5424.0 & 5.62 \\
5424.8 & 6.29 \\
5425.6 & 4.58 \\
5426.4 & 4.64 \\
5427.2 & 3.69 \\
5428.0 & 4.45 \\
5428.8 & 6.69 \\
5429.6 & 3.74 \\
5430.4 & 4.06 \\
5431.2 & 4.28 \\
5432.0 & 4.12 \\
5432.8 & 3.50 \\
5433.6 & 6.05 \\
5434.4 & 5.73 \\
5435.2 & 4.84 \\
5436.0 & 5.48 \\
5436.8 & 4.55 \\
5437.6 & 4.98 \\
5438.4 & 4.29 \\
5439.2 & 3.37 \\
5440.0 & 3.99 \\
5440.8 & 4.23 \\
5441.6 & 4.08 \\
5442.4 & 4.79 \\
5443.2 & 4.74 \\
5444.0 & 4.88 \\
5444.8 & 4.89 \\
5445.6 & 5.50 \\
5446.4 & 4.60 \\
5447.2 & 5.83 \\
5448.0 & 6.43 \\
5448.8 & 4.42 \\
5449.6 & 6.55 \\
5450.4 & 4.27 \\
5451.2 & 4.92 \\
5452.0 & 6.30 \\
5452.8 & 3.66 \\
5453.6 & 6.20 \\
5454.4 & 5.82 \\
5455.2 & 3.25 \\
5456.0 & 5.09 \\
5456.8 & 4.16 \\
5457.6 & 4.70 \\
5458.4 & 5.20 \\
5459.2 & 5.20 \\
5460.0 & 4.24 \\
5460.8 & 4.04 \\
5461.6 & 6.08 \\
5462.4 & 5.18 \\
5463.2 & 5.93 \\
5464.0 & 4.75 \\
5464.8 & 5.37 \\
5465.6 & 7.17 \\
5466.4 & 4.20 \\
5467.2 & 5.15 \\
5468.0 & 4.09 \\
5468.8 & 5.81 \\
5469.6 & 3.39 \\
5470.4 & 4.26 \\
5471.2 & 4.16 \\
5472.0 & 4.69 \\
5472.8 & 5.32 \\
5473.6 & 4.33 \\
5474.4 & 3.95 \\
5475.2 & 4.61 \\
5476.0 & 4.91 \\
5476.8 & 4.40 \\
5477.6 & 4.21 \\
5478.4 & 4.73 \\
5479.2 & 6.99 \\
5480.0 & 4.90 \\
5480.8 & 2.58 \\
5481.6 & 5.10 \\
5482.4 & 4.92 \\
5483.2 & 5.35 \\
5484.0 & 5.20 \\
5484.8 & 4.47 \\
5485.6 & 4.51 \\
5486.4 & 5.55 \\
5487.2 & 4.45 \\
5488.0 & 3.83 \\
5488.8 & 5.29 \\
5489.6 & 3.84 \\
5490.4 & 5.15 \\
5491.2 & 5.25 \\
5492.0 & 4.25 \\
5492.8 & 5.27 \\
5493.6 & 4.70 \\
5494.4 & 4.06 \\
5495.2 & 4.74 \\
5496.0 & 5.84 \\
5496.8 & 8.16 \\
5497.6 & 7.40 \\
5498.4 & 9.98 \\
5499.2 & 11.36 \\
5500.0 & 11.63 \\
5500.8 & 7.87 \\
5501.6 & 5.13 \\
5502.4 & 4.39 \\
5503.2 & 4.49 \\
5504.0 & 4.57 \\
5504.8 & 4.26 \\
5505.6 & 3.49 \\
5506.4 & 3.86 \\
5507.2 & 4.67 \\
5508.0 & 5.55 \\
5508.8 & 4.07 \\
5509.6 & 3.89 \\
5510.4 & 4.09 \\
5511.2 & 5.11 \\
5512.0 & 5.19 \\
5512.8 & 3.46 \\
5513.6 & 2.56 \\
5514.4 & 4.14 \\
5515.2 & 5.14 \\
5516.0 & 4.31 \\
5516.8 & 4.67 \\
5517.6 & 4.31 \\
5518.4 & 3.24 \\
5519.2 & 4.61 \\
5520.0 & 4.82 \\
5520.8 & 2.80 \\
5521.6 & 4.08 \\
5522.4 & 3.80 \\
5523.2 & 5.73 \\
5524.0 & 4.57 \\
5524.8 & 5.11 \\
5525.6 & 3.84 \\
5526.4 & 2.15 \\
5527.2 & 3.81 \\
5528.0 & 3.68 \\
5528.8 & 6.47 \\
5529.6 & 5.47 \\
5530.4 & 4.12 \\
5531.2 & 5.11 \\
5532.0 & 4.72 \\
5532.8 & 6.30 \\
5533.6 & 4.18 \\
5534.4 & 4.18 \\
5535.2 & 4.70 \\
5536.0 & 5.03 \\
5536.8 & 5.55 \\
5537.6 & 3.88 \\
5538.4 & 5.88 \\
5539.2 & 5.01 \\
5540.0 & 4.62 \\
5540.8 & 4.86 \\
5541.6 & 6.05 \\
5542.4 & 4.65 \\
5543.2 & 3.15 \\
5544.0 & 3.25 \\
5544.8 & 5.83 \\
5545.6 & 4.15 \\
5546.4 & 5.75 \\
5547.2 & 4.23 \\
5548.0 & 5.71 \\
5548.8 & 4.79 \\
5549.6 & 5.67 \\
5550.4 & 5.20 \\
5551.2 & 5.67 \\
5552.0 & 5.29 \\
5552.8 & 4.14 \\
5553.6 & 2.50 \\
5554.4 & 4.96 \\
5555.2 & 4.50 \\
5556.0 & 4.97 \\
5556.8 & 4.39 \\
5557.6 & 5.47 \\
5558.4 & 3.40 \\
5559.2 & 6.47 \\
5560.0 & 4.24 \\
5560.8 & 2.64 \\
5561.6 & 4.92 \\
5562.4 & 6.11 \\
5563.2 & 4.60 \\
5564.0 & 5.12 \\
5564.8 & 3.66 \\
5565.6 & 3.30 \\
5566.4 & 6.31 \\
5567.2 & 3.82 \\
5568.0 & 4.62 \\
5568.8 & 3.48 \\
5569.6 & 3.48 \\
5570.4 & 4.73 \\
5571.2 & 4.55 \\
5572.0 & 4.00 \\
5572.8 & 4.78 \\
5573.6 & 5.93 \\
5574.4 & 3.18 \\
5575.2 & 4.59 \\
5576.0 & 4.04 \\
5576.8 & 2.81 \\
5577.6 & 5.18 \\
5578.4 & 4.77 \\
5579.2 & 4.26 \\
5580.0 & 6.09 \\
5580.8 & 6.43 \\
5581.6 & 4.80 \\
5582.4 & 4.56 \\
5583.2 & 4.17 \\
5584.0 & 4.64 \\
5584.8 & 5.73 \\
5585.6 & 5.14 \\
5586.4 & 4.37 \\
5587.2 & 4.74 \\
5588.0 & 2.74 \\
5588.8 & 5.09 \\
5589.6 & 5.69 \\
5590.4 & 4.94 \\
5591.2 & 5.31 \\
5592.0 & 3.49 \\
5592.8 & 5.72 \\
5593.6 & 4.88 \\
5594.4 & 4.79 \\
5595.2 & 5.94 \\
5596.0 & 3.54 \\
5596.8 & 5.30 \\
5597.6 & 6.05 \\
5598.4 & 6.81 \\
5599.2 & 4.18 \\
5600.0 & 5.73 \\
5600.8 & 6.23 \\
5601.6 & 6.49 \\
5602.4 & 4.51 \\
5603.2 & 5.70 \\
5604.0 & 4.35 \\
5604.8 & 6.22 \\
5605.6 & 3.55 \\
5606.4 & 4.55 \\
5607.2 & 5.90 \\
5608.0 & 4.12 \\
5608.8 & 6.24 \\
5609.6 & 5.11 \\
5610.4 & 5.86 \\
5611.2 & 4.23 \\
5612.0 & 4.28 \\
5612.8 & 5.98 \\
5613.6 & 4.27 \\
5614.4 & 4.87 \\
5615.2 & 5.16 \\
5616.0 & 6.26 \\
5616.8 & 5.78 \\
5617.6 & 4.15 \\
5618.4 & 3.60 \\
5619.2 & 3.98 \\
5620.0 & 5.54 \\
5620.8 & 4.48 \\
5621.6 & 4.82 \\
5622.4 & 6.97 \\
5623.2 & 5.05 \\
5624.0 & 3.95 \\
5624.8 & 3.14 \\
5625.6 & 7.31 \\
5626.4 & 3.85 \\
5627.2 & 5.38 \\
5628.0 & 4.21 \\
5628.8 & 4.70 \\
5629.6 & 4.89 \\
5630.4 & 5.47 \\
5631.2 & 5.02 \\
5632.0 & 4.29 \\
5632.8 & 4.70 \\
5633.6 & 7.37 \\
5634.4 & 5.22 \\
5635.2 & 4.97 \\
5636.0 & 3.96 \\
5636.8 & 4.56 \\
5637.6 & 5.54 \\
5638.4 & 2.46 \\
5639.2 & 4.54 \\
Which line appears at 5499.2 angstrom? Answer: H-beta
